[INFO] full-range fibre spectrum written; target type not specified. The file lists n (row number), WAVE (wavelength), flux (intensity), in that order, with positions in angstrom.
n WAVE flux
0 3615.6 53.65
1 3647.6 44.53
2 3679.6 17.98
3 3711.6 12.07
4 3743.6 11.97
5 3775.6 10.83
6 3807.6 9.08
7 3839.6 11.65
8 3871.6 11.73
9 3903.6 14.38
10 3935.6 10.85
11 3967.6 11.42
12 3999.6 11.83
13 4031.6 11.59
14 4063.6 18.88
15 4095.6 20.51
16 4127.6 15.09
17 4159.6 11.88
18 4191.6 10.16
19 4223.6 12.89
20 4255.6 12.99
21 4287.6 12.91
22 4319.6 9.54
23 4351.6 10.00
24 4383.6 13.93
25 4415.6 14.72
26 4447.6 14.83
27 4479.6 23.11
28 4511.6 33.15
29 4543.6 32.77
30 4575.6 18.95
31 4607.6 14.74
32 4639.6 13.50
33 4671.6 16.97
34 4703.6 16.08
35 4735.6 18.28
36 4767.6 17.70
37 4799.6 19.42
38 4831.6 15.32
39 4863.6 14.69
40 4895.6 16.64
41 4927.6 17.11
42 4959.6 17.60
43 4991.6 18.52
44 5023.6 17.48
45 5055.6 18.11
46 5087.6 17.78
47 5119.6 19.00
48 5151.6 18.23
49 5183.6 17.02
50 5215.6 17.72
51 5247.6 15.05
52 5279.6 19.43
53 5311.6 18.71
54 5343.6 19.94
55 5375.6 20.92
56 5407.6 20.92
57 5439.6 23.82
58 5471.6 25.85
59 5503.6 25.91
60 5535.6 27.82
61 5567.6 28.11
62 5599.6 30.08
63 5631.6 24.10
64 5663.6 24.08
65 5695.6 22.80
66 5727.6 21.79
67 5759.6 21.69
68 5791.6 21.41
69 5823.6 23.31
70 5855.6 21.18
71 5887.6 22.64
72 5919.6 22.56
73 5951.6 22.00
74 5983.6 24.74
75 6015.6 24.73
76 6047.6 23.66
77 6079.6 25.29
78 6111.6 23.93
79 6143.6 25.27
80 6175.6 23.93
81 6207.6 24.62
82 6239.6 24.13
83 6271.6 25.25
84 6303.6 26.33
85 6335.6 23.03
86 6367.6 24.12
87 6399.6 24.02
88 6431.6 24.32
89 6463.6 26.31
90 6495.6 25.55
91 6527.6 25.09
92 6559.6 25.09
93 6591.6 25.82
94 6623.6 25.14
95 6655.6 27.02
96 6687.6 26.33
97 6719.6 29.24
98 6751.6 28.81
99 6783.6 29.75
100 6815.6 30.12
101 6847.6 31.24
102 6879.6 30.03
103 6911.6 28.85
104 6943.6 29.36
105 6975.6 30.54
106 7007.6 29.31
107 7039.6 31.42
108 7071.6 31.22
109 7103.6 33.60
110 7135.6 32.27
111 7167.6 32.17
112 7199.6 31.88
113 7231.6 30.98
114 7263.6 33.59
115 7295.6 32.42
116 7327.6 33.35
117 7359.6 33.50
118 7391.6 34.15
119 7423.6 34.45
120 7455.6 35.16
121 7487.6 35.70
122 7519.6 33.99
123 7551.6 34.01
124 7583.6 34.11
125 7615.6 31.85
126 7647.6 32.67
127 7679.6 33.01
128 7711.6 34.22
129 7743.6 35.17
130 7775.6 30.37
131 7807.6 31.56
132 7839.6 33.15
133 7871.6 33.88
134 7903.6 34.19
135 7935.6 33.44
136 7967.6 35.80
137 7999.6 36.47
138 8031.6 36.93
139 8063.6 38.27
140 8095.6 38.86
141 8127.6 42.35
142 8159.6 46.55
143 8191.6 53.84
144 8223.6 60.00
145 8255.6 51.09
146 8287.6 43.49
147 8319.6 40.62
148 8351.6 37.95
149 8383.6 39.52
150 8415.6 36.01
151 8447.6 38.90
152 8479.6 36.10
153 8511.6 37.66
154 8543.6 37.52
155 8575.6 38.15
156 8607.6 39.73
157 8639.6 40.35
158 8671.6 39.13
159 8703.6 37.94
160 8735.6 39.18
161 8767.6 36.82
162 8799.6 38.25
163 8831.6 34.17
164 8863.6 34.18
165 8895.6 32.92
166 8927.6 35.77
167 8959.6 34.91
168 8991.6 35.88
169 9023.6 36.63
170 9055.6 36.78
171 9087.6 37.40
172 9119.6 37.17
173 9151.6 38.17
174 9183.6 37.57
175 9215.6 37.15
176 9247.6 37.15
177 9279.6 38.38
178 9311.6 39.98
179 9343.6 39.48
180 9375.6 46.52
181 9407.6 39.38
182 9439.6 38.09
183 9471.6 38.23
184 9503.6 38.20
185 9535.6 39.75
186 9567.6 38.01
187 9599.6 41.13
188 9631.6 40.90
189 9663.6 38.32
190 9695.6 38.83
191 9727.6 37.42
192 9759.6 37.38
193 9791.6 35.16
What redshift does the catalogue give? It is 0.252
